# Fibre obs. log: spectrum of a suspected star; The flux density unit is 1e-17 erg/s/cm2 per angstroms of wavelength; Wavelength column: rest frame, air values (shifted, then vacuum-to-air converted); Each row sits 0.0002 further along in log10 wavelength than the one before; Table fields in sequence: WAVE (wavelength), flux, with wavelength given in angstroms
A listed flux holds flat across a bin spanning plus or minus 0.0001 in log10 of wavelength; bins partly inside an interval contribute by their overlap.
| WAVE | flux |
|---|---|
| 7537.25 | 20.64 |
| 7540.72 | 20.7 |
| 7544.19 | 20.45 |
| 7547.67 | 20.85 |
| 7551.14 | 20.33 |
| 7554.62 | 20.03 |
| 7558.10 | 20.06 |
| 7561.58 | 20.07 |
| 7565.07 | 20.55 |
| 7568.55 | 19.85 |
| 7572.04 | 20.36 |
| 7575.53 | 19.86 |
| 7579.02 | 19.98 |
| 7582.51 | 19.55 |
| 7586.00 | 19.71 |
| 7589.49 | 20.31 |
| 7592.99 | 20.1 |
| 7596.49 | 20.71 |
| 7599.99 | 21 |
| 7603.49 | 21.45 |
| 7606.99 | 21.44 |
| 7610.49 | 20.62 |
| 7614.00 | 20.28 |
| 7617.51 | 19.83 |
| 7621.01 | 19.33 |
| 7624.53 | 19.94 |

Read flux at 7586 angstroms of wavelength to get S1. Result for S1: 19.71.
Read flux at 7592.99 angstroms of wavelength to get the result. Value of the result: 20.1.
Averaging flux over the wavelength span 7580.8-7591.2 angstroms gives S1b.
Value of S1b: 19.9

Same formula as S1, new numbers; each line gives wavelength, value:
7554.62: 20.03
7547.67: 20.85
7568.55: 19.85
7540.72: 20.7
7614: 20.28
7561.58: 20.07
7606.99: 21.44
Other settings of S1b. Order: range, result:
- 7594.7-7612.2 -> 21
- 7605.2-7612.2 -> 21.1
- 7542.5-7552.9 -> 20.5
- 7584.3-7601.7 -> 20.4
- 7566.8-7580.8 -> 20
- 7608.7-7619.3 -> 20.3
